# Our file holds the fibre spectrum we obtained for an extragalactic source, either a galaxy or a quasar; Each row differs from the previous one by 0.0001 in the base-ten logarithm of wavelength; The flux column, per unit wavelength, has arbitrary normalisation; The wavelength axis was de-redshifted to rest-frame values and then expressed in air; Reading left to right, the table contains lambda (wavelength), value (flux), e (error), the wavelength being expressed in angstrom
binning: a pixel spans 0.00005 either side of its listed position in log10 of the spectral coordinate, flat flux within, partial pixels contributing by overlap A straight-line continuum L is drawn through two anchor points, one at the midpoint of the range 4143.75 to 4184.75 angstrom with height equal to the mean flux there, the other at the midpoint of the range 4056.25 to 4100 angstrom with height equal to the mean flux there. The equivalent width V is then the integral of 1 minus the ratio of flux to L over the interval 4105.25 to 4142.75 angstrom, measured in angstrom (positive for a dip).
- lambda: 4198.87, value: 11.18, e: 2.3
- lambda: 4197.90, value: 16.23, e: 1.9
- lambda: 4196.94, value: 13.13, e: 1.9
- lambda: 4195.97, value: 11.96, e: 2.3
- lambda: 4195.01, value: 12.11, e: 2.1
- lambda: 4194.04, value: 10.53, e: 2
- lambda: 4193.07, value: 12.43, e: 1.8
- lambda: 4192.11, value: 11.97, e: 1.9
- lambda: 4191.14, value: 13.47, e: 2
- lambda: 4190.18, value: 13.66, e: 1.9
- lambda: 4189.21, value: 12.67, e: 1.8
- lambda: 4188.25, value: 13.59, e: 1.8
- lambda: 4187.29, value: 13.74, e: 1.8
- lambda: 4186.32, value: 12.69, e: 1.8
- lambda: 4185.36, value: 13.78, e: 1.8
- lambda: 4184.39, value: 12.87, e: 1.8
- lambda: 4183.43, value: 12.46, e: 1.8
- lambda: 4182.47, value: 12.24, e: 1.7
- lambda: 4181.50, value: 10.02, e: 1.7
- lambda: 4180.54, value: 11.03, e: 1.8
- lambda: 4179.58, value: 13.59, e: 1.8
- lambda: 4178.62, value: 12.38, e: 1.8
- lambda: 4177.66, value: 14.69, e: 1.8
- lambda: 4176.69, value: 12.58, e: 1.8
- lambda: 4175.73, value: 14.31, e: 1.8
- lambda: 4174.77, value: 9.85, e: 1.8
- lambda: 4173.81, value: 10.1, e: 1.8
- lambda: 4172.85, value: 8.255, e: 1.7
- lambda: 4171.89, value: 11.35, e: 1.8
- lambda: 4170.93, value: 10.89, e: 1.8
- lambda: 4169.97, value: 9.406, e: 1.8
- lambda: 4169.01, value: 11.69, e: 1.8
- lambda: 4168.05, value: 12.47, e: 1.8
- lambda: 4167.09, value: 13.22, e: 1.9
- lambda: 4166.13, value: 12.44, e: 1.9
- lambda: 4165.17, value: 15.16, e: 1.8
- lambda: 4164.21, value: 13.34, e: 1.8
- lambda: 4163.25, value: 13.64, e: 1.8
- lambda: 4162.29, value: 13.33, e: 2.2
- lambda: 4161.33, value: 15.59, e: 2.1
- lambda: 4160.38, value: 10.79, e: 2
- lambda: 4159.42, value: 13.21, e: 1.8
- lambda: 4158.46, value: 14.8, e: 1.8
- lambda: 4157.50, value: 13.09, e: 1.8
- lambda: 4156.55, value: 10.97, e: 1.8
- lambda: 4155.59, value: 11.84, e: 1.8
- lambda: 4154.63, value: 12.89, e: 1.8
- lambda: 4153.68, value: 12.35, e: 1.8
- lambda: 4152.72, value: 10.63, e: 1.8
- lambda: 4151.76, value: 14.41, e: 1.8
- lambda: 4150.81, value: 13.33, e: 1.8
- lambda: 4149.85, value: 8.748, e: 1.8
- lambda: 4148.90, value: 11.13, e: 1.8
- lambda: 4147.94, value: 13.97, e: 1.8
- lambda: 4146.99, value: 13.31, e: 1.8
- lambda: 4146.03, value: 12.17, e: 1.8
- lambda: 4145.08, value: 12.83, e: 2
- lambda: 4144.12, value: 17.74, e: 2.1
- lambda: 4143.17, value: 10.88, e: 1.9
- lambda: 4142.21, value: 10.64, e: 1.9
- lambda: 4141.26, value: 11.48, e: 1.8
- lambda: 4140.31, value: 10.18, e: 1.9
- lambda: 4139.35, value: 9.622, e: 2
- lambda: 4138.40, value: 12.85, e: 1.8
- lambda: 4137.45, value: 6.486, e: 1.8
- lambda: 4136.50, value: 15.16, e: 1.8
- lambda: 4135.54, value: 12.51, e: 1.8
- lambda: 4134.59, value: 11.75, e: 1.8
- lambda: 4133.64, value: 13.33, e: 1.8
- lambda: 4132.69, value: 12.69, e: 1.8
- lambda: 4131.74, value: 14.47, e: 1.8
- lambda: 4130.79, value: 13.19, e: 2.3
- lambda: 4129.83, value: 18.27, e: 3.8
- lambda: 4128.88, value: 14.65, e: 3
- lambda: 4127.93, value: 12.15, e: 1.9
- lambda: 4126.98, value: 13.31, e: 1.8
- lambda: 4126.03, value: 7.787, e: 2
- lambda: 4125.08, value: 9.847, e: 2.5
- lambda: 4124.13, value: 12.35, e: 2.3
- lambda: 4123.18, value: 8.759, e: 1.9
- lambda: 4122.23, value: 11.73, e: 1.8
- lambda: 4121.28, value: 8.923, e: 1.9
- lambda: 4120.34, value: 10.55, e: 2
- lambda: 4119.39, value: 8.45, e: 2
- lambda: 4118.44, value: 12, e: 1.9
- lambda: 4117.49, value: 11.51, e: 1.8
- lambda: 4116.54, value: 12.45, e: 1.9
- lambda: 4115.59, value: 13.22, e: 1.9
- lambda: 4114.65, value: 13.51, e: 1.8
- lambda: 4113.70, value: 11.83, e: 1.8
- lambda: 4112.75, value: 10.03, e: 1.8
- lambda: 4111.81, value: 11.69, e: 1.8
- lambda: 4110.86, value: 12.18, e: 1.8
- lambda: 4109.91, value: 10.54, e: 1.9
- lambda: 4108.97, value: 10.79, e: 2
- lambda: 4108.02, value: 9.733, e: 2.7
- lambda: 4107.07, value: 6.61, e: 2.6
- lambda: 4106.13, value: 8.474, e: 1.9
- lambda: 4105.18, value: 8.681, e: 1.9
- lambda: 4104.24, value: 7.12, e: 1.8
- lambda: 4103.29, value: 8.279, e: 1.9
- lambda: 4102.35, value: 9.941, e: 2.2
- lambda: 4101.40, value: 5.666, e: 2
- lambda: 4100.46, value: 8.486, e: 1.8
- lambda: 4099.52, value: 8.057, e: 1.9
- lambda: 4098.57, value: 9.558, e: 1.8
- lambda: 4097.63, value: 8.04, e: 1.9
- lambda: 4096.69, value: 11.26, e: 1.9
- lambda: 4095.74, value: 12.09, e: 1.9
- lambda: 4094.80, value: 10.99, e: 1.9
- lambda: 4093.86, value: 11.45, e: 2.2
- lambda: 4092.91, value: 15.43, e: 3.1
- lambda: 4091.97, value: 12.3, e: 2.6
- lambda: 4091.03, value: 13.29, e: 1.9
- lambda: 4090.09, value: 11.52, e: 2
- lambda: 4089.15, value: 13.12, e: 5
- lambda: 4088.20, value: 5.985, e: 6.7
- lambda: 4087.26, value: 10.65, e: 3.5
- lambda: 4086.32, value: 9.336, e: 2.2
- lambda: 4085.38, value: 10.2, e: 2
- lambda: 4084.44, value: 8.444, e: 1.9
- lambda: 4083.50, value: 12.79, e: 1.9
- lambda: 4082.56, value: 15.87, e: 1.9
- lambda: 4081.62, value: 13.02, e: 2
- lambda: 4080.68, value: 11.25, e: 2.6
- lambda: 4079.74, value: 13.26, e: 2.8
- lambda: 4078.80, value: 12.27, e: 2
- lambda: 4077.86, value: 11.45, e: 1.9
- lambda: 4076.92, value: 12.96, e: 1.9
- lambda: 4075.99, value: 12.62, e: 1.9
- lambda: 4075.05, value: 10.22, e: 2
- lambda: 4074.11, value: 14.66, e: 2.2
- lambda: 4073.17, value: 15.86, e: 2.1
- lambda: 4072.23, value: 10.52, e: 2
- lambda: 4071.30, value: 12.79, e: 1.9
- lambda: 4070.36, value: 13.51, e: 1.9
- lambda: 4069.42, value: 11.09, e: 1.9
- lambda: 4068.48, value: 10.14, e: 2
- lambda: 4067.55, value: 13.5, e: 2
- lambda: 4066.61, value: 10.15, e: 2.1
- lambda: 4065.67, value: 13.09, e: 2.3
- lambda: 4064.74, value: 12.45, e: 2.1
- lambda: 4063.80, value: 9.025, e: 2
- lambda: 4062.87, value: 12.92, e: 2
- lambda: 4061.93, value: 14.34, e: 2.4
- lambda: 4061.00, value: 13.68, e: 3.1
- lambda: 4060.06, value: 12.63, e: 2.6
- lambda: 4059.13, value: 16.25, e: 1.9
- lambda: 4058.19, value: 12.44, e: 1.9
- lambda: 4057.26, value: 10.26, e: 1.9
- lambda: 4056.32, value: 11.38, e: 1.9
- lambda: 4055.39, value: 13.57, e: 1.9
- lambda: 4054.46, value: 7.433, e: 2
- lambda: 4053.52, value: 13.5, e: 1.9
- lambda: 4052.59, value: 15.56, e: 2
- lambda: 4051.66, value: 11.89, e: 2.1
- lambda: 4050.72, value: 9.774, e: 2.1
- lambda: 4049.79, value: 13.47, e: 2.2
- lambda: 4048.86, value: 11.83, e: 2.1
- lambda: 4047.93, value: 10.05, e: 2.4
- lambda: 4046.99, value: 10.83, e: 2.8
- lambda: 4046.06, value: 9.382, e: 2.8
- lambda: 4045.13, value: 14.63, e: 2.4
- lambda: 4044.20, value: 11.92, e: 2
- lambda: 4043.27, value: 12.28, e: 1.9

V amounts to 2.38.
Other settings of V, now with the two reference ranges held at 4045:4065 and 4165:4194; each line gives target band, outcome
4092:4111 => 3.9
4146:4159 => -0.2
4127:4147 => -0.8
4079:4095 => 0.6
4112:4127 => 1.5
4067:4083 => -0.7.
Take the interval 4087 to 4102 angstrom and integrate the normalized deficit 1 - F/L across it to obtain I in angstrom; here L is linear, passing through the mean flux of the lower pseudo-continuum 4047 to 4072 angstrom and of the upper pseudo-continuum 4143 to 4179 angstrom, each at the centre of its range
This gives 2.17 angstrom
